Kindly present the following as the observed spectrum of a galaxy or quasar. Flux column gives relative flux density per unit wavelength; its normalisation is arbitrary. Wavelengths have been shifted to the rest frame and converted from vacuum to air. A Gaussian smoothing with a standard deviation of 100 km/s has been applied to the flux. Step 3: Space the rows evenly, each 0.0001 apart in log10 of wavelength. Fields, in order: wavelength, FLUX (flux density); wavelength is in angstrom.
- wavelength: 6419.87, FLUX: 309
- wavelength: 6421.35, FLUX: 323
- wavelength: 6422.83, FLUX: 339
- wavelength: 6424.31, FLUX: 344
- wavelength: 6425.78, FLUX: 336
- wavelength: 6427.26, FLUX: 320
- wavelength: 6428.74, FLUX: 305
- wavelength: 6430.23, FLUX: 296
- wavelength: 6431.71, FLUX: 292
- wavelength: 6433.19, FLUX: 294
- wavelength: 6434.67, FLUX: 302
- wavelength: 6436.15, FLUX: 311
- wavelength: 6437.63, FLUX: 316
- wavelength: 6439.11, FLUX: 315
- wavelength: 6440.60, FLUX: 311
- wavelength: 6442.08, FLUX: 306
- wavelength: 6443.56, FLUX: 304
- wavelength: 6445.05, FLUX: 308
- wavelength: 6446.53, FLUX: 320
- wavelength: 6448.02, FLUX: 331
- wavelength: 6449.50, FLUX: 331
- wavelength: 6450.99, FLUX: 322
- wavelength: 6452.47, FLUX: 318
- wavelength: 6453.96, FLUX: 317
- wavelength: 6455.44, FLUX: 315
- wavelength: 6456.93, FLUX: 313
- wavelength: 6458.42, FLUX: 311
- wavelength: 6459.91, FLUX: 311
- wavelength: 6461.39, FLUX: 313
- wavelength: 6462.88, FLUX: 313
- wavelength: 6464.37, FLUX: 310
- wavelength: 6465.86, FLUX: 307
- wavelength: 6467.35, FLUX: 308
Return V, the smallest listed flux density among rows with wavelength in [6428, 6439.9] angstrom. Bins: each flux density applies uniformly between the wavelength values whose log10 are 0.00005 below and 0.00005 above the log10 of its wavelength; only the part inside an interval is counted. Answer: 292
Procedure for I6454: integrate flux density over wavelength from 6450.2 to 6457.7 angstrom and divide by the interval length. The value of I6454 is 317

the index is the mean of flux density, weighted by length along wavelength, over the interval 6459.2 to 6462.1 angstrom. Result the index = 313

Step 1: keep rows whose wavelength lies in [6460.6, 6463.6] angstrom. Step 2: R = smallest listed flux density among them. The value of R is 313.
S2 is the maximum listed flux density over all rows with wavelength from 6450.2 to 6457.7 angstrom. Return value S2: 322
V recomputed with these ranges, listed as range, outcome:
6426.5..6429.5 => 305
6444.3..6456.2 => 308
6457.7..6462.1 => 311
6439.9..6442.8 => 306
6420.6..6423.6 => 323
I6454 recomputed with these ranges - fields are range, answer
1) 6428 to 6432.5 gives 297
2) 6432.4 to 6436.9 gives 303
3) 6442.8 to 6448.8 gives 316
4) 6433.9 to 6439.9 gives 311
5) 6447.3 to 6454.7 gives 324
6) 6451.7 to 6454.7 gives 318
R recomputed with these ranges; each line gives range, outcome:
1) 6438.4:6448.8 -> 304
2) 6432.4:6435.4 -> 294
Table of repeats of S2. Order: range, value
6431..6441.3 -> 316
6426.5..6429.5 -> 320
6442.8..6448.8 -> 331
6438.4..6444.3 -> 315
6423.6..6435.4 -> 344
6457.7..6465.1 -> 313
